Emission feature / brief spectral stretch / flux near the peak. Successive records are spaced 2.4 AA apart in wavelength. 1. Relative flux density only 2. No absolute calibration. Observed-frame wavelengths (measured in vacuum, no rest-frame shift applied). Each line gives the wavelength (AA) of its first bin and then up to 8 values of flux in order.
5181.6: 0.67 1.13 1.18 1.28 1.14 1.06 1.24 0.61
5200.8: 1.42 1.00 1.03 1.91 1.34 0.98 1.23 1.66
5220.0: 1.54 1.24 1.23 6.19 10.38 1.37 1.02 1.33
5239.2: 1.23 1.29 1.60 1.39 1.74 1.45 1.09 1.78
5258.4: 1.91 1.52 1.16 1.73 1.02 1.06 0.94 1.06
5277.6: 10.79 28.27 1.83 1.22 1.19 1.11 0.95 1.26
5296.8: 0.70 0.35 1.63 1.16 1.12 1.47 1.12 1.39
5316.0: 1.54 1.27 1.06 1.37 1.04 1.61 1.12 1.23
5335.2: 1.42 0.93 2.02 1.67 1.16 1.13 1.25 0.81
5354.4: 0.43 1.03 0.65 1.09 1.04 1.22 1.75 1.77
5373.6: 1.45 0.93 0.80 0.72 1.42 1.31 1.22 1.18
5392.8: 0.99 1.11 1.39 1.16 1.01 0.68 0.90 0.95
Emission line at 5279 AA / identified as [O III] 5007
